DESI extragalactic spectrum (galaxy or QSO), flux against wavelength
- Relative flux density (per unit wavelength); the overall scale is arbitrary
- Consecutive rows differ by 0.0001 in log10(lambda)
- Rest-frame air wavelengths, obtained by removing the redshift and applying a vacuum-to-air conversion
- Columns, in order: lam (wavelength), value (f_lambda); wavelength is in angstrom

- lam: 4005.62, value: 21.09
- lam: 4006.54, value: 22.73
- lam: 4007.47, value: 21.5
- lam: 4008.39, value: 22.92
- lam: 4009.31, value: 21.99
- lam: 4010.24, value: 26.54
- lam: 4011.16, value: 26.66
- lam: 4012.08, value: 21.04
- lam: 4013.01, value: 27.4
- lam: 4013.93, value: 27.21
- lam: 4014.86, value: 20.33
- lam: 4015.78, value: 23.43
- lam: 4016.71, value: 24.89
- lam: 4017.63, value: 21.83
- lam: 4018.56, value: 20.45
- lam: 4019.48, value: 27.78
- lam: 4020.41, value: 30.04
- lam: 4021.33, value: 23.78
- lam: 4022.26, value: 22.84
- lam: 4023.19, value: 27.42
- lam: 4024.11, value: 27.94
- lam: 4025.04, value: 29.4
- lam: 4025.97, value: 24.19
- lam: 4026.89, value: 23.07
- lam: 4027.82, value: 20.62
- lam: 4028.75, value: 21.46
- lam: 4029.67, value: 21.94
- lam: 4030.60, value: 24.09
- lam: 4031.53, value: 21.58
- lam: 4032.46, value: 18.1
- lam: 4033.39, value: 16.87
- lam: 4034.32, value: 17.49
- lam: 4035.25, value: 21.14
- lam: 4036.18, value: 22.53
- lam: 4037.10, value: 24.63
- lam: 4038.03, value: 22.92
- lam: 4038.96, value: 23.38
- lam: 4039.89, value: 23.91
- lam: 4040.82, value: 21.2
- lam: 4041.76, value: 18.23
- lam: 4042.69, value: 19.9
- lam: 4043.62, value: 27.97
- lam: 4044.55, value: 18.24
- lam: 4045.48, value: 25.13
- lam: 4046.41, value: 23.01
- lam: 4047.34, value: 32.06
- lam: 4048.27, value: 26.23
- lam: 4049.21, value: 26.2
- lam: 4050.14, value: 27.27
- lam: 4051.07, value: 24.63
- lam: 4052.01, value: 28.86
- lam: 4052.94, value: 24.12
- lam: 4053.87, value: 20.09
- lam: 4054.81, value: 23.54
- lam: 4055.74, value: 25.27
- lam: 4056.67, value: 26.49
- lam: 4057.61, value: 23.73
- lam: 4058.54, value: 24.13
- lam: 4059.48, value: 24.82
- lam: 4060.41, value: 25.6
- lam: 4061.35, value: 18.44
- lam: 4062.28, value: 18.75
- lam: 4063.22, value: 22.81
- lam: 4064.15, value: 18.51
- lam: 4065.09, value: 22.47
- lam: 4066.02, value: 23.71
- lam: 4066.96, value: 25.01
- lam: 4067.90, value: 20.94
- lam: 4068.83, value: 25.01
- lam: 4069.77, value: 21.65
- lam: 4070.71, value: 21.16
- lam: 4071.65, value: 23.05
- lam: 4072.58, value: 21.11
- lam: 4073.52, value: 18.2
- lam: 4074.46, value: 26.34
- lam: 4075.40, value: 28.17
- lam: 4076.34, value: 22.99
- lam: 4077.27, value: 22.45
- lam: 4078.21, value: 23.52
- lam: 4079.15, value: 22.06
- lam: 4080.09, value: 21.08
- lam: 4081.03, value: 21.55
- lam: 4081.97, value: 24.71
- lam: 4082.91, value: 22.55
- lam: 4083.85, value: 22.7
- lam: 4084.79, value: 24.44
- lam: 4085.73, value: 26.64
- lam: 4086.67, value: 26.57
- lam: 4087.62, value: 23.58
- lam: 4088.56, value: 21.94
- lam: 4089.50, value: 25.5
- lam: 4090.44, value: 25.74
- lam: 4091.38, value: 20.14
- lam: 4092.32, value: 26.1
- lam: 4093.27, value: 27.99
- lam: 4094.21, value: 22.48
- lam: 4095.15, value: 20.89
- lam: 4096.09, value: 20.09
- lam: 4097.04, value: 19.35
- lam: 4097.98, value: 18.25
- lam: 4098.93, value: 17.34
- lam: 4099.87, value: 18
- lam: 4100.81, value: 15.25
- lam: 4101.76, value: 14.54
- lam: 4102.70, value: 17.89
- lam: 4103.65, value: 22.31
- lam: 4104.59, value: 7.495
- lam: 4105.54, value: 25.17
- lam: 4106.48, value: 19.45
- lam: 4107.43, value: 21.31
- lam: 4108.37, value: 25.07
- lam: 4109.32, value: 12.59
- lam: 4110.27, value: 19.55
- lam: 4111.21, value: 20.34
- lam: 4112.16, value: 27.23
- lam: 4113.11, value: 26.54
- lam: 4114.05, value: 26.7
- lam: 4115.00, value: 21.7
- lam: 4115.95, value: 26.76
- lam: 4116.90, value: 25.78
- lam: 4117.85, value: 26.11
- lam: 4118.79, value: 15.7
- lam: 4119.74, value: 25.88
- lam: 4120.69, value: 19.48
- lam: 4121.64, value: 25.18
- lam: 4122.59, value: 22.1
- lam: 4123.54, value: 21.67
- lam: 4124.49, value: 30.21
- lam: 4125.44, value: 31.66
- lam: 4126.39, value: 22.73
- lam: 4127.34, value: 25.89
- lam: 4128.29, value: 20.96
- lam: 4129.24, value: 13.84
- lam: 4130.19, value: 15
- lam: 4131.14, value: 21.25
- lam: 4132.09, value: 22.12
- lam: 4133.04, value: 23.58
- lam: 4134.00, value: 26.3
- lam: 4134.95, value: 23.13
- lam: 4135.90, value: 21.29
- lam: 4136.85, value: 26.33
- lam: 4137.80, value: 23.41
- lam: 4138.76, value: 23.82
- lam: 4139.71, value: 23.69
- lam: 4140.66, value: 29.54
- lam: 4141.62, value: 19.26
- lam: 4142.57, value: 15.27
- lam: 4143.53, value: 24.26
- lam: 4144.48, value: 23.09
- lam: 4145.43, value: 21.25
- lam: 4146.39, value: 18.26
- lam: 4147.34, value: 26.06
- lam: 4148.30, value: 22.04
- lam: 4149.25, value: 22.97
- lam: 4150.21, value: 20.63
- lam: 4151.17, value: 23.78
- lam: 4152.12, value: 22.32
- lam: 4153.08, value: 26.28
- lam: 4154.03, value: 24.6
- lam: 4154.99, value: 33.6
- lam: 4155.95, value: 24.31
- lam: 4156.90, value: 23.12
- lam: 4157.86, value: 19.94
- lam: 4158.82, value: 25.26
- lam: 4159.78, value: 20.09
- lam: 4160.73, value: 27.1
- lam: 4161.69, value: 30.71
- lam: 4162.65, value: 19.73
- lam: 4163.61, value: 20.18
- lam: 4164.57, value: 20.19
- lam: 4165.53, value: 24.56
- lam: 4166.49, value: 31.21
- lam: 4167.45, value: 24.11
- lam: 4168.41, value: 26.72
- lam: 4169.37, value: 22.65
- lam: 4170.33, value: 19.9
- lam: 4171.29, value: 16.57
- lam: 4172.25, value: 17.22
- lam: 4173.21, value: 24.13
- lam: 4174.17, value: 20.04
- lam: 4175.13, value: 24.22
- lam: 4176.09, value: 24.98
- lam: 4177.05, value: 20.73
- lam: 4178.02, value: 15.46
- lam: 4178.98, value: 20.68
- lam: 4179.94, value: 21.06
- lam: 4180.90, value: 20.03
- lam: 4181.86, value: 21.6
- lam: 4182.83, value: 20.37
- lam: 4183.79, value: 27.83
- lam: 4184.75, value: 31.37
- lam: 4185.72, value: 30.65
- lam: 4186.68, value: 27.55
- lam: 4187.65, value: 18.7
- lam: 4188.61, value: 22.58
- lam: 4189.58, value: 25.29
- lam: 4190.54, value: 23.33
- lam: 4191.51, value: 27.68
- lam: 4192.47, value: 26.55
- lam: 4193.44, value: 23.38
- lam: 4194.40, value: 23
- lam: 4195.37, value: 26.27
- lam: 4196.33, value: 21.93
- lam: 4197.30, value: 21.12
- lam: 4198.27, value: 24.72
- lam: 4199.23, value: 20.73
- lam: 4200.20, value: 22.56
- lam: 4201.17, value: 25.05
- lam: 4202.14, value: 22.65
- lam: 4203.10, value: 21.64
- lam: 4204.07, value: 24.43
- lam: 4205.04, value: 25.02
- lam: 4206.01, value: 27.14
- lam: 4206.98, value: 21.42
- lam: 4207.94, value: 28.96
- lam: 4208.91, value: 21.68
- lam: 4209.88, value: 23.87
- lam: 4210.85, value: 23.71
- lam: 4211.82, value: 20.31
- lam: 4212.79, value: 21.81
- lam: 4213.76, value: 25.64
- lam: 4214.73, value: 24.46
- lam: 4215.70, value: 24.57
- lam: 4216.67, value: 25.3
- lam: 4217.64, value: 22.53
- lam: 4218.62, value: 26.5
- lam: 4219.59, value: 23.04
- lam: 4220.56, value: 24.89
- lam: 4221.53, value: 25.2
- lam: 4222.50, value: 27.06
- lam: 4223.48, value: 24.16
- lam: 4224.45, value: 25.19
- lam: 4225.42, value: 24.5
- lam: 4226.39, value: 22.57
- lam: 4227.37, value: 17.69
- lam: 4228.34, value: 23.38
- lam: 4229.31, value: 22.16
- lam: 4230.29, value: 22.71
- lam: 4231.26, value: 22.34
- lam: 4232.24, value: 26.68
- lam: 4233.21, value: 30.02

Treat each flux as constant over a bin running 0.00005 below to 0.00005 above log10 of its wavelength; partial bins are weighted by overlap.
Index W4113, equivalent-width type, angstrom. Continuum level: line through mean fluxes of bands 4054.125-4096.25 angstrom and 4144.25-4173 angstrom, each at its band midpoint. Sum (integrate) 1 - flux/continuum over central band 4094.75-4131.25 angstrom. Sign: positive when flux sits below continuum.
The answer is 3.2 angstrom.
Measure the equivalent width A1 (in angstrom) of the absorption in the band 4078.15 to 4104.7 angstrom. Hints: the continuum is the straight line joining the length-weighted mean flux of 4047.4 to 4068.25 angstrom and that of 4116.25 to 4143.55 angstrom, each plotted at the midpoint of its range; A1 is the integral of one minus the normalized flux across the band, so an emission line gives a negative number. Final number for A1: 2.1 angstrom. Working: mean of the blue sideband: 23.9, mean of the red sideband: 22.9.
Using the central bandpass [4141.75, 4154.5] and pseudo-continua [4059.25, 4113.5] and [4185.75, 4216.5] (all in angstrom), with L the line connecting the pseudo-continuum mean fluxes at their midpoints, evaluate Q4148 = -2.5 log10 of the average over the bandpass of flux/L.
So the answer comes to 0.032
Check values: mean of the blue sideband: 21.9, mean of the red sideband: 23.9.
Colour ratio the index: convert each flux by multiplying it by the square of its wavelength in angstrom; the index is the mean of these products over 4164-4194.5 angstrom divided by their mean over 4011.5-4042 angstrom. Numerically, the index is 1.08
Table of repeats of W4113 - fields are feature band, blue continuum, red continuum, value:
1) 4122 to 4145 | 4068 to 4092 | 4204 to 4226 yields 0.77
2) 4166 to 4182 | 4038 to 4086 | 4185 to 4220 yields 1.41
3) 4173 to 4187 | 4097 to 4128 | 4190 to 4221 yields 0.01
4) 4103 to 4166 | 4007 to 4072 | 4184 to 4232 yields 2.59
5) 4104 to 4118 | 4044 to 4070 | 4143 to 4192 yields 0.93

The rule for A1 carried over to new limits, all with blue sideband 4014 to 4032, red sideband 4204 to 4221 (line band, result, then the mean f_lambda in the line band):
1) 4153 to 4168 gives -0.3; 24.7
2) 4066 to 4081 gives 0.8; 22.8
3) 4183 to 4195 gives -0.7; 25.5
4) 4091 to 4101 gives 1.4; 20.7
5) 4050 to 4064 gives 0.2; 23.7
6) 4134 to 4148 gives 0.7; 22.9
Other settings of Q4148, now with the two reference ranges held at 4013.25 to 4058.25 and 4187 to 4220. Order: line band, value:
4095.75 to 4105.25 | 0.35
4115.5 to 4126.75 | -0.03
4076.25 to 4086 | 0.03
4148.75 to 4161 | -0.02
